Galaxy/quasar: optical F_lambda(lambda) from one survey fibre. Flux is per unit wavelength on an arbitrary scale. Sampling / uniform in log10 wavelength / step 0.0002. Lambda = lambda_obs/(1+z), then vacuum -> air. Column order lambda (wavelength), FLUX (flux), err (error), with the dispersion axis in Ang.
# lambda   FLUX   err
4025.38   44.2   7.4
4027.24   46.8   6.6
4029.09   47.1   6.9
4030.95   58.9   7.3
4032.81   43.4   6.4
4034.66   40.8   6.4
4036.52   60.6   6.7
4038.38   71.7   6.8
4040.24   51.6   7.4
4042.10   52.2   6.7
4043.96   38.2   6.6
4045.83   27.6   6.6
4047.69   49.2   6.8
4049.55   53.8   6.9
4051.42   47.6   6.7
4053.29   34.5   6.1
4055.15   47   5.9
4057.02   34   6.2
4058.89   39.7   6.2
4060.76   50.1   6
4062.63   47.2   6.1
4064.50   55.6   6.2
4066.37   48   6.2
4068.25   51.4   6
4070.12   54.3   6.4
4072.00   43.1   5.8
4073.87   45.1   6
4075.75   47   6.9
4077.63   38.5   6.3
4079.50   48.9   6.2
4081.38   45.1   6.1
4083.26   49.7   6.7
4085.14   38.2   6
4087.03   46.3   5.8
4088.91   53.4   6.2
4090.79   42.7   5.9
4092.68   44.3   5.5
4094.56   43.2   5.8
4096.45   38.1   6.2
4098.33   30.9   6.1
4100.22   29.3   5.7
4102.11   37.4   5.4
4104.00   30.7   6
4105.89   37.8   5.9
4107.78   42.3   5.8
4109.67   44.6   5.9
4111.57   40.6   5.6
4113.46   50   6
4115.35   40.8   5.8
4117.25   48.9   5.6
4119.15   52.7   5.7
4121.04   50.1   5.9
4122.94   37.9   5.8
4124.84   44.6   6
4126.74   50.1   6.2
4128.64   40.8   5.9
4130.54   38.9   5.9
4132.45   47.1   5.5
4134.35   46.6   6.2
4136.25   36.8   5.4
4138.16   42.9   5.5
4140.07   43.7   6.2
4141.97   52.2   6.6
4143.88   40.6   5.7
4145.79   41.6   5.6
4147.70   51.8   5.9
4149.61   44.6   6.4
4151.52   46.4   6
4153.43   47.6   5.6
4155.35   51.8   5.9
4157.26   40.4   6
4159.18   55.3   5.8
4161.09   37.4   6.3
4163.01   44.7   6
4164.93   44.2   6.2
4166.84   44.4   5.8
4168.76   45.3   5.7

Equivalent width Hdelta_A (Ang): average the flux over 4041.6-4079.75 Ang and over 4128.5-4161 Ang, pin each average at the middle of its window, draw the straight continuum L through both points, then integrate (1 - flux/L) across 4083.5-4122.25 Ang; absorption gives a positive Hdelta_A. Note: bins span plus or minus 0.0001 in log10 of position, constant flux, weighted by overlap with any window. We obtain 2.54 Ang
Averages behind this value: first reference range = 45.2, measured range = 42.2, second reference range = 45.1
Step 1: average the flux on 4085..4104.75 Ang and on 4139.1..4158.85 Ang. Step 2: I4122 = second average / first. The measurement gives 1.17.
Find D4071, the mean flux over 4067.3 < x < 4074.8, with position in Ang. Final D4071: 48.5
